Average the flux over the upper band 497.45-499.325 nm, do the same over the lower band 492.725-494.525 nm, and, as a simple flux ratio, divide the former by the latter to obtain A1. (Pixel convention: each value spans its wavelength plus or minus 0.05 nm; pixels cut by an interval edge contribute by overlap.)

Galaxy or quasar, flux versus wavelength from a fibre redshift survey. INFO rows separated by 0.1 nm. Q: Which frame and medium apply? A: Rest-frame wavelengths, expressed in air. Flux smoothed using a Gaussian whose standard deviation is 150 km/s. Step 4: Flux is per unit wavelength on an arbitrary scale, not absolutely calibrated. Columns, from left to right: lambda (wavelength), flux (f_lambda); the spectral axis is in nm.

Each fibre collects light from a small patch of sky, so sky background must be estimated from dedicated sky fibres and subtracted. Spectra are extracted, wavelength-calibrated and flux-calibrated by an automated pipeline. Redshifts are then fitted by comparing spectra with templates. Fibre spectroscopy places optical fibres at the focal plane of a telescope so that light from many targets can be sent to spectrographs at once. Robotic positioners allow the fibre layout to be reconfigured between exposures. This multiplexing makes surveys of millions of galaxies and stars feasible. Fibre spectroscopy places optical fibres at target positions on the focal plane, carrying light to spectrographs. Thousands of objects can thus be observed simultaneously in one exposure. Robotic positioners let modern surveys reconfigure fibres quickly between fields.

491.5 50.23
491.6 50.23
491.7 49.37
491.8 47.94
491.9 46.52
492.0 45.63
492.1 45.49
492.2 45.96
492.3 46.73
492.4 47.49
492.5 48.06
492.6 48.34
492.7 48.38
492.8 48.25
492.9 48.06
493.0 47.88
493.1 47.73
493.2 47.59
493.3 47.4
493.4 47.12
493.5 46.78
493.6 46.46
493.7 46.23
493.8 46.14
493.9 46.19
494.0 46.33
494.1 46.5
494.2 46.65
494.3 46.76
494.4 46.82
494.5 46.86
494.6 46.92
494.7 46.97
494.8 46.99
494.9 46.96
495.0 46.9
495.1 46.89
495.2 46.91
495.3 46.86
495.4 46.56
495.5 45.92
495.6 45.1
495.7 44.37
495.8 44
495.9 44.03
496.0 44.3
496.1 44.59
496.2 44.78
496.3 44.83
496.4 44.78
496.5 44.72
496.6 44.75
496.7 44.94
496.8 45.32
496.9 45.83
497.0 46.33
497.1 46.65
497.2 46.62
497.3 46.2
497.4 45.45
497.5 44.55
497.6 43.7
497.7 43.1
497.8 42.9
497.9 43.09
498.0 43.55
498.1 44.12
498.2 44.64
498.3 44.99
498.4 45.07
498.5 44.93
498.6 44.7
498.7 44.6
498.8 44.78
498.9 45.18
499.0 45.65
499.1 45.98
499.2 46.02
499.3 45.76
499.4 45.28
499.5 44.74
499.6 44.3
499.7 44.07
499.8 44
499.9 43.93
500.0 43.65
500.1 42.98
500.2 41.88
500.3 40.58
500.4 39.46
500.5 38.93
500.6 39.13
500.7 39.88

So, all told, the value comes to 0.95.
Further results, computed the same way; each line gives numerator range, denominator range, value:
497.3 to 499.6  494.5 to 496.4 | 0.98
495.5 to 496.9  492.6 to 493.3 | 0.93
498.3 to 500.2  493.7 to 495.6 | 0.96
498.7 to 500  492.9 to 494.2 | 0.96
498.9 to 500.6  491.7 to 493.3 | 0.92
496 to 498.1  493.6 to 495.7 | 0.96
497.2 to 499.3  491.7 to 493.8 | 0.95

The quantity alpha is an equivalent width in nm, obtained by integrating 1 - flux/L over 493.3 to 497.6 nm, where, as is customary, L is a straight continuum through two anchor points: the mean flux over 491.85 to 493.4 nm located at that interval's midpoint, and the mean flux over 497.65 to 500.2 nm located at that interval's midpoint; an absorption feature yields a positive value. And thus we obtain 0.009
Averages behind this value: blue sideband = 47.3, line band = 45.9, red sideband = 44.4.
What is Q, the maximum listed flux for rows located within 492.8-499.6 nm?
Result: 48.25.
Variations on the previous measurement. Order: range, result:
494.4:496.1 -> 46.99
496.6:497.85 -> 46.65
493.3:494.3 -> 47.4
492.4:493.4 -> 48.38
